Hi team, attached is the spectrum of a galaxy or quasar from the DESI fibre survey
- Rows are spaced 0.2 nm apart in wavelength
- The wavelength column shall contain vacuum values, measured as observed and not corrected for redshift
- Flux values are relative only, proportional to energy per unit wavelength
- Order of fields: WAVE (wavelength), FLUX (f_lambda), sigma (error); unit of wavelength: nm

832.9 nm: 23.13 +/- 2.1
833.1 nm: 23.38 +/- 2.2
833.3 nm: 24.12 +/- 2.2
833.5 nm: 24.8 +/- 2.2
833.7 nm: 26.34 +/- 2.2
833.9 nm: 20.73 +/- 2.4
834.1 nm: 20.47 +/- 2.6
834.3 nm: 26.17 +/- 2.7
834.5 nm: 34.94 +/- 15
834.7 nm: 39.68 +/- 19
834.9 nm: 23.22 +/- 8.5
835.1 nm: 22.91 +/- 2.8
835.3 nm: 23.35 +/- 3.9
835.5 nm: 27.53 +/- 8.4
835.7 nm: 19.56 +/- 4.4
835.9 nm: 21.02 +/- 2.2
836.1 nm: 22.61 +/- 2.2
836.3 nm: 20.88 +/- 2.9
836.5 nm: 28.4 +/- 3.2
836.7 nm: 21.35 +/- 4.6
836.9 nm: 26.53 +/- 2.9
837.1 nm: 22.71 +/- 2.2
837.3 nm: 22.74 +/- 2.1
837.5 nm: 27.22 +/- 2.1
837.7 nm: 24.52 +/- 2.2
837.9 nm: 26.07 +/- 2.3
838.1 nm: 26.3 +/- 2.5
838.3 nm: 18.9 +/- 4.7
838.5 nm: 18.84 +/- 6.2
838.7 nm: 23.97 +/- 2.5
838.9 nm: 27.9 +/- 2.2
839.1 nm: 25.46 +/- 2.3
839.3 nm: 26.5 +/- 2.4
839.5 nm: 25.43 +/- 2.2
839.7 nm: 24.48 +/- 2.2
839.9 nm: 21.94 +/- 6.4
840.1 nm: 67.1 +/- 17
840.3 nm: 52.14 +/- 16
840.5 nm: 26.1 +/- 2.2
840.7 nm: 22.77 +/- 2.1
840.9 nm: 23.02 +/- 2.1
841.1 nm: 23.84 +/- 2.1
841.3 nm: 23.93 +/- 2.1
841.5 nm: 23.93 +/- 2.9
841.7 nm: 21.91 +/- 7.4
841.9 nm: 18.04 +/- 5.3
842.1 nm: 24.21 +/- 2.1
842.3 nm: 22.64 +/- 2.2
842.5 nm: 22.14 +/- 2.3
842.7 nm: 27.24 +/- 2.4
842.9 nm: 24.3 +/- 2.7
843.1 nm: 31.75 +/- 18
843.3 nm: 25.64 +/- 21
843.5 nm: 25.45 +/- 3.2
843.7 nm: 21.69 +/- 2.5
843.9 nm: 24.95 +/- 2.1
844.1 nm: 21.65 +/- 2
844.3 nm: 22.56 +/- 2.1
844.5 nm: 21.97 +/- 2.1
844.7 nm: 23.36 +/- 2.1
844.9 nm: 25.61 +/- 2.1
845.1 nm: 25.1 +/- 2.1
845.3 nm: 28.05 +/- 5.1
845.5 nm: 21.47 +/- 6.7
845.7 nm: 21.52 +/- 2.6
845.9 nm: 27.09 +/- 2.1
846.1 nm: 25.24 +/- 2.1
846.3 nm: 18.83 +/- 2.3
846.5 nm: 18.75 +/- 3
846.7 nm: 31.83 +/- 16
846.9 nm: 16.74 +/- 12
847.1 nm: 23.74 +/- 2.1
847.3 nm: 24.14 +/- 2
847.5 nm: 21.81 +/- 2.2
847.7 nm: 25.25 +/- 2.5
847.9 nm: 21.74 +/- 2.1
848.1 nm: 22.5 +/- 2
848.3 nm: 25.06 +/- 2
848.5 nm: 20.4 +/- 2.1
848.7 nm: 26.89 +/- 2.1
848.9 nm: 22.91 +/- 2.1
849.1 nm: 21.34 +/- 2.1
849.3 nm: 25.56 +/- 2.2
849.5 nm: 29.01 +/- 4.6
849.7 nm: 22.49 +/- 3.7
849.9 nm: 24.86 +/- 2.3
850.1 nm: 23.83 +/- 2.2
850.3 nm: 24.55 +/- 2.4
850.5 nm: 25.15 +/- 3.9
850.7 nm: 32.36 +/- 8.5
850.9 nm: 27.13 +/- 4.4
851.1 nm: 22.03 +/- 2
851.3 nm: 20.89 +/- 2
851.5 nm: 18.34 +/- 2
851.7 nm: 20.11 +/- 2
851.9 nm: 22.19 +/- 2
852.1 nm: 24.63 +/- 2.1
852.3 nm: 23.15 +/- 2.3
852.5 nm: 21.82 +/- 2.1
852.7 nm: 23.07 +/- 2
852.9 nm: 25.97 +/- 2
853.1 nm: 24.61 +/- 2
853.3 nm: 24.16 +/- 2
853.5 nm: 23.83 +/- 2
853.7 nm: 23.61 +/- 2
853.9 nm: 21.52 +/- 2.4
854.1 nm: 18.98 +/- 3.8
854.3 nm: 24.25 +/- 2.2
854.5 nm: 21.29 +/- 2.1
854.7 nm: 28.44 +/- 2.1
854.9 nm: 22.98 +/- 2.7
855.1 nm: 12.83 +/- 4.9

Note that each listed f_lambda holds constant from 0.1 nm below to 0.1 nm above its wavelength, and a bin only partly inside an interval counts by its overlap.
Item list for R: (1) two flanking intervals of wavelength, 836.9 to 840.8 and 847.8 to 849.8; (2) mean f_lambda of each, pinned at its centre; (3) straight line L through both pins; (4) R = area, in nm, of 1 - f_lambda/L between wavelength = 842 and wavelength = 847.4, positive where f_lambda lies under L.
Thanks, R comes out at 0.32 nm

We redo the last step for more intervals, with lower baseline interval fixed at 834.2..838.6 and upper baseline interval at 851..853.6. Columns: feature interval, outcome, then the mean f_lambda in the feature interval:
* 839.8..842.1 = -0.48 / 29.3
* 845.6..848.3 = 0.03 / 23.1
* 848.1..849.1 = -0.01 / 23.4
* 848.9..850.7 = -0.15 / 24.9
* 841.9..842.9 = 0.02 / 23.5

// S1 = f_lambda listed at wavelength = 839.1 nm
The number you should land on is 25.46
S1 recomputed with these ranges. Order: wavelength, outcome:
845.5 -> 21.47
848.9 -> 22.91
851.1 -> 22.03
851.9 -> 22.19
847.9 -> 21.74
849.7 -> 22.49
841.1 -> 23.84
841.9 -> 18.04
